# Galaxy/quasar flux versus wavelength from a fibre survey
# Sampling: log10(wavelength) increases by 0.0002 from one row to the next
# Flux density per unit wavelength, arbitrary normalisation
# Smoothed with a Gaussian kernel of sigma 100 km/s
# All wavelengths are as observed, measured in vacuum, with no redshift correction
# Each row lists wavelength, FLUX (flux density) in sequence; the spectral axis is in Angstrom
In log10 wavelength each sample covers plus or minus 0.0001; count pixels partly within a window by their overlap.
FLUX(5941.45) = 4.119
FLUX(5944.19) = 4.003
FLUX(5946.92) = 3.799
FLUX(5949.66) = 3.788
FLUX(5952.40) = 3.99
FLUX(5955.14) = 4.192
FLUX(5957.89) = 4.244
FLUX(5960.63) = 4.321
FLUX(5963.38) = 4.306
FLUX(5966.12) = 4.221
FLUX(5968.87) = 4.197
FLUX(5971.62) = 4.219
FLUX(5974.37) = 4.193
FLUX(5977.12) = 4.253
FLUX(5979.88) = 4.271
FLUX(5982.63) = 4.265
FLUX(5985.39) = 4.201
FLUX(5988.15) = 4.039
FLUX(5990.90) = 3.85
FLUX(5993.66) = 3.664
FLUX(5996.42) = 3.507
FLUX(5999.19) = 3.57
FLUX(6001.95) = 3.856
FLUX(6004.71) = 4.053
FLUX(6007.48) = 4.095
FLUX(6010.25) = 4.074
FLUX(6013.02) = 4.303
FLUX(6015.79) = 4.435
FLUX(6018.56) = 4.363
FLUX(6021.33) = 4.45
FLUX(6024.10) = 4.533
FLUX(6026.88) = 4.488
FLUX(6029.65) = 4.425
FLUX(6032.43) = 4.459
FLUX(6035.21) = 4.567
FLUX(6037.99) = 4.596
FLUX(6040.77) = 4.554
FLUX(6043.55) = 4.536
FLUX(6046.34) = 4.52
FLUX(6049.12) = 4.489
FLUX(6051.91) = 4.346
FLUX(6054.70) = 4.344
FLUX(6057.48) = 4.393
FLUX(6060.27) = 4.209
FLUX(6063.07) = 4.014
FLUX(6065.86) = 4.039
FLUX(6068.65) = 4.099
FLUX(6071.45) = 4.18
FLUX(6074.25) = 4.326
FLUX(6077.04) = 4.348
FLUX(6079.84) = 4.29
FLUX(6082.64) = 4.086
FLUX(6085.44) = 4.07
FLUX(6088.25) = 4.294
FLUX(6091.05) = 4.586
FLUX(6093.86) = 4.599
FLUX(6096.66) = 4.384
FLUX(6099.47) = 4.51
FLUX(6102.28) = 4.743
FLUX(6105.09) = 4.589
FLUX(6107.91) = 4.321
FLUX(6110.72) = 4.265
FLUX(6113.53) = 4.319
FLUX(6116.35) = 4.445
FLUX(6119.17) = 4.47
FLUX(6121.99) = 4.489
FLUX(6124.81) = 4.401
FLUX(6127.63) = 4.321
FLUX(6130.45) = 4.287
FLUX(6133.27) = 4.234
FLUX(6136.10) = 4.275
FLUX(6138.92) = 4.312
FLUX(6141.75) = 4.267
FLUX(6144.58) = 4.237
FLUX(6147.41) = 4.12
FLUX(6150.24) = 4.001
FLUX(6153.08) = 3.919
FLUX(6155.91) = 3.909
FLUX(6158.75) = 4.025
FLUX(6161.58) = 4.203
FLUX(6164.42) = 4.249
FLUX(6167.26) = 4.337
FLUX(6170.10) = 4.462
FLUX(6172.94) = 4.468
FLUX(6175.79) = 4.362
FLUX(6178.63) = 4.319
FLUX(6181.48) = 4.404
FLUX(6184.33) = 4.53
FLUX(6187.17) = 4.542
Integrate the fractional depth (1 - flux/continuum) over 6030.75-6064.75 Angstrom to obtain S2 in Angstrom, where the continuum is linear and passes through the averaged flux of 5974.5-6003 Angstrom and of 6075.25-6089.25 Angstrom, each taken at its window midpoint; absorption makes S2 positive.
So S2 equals -2.4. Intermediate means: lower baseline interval 3.96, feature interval 4.42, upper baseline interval 4.22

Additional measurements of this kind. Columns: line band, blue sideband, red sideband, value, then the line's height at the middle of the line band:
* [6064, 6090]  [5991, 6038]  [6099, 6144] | 0.6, 4.3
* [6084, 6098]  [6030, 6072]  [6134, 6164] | -0.4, 4.27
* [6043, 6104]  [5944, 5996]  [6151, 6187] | -2.1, 4.19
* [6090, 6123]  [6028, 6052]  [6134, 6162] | -1.6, 4.27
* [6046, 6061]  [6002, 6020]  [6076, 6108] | -0.3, 4.3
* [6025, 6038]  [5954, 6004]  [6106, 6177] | -1.1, 4.14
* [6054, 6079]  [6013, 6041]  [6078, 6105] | 1.2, 4.43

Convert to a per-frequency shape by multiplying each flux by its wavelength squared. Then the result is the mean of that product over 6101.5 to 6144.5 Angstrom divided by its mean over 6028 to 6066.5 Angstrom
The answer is 1.02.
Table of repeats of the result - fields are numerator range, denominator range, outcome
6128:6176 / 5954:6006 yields 1.10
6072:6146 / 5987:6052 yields 1.06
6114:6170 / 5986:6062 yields 1.04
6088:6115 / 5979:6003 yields 1.19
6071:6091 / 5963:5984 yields 1.04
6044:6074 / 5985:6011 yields 1.13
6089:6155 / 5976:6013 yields 1.14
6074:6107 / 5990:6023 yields 1.12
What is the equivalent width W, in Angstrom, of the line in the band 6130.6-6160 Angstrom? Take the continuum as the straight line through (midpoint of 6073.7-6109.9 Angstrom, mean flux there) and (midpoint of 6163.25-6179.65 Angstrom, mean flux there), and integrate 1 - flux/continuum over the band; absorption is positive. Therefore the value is 1.6 Angstrom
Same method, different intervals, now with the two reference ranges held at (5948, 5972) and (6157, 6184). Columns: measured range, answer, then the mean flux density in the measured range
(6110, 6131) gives -0.5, 4.38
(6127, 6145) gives 0.1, 4.28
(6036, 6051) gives -1.1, 4.53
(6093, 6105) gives -0.8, 4.56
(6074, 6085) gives 0.0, 4.24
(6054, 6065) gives 0.0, 4.22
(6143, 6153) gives 0.5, 4.09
